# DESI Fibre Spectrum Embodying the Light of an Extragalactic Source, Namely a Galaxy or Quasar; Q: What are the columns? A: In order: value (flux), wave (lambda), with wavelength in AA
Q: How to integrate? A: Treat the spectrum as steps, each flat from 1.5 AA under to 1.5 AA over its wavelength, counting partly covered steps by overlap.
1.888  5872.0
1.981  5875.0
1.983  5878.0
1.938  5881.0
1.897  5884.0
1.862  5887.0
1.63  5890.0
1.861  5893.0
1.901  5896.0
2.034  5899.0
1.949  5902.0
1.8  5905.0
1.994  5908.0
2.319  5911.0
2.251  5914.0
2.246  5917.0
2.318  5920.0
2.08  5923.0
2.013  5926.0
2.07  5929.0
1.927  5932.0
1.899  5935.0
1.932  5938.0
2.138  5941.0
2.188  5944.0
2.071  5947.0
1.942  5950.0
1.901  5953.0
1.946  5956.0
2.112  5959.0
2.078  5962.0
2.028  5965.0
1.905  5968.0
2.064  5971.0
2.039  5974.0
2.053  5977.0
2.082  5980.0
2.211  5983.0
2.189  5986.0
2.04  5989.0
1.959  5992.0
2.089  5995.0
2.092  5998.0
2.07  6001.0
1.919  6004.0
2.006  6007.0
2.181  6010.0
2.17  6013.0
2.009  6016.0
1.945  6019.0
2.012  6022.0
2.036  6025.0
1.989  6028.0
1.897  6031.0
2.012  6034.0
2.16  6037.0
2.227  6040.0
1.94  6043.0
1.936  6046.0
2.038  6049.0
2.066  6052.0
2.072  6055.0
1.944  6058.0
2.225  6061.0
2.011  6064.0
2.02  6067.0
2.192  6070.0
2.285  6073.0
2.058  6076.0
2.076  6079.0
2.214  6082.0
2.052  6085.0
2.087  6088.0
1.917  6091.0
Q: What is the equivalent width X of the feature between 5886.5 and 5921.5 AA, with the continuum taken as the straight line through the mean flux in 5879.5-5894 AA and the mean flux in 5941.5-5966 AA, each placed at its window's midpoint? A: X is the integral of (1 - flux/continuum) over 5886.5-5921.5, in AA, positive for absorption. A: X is -2.4 AA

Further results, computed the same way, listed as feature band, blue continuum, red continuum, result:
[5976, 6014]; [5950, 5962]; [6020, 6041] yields -1.2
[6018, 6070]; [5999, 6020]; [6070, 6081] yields 1.6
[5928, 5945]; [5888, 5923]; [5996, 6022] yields 0.1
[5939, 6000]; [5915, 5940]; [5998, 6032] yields -0.3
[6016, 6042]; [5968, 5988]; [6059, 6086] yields 0.9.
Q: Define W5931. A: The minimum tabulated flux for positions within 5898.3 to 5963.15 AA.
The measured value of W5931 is 1.8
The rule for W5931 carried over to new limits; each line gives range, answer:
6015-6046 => 1.897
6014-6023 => 1.945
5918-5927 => 2.013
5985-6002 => 1.959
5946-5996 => 1.901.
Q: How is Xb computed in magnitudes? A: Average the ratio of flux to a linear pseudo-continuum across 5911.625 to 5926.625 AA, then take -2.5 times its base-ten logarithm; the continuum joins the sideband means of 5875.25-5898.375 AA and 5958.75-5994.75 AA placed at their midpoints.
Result -0.13 mag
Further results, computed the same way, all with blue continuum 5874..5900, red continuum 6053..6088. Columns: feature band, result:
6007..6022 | -0.01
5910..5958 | -0.07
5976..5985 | -0.06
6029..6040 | 0.01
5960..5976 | -0.02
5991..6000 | -0.02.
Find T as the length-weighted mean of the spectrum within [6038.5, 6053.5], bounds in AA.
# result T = 2.04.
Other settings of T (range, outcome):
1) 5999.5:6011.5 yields 2.04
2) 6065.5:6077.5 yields 2.14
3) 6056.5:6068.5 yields 2.05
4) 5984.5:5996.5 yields 2.07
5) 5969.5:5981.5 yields 2.06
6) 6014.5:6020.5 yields 1.98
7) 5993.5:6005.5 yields 2.04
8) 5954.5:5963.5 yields 2.05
